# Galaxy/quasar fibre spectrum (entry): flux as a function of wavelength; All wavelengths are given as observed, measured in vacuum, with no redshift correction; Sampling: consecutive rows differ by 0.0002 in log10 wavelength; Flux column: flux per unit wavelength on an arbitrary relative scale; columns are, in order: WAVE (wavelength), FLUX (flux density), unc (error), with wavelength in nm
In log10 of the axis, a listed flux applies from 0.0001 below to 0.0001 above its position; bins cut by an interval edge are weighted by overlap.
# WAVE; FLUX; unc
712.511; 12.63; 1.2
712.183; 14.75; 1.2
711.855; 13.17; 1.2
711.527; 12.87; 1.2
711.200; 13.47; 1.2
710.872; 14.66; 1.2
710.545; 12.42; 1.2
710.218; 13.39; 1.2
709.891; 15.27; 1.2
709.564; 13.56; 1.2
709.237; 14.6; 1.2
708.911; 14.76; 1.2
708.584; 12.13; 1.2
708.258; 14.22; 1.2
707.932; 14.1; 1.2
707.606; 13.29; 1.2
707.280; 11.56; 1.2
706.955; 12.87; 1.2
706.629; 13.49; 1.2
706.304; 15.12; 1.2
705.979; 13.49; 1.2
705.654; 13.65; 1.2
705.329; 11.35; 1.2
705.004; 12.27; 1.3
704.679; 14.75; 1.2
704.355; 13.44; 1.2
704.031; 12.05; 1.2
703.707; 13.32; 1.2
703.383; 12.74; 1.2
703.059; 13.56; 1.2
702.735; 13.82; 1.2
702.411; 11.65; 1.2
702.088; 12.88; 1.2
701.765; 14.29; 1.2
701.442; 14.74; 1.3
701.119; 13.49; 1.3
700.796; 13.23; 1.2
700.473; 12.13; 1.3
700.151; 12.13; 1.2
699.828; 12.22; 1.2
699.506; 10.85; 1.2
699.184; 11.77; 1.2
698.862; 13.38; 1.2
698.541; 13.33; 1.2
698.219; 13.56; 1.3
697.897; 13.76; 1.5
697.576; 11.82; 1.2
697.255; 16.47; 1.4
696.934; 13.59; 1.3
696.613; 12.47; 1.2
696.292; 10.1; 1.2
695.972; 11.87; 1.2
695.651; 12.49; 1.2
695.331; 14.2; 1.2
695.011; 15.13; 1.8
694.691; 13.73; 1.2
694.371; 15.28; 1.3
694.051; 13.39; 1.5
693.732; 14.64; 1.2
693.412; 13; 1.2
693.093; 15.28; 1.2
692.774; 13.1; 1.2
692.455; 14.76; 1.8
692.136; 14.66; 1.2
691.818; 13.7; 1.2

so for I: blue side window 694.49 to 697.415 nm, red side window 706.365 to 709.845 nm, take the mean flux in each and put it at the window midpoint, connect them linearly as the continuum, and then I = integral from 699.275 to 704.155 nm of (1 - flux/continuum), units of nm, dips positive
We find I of 0.22 nm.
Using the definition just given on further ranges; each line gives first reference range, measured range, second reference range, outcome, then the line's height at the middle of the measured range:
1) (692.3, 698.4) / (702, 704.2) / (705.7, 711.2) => 0.127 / 13.6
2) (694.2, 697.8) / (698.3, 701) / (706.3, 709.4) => 0.201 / 13.4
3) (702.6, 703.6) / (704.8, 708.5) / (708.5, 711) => 0.116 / 13.6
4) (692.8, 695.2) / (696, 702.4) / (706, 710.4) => 0.529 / 14.1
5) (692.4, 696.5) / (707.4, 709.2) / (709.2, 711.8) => -0.002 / 13.7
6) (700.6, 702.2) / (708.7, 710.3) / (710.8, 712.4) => -0.070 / 13.7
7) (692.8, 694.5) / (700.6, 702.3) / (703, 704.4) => -0.052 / 13.2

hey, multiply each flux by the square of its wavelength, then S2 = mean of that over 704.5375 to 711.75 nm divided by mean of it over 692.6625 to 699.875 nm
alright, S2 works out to 1.05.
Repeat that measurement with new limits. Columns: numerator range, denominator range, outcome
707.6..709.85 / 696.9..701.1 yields 1.11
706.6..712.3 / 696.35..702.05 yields 1.07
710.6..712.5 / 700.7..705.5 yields 1.06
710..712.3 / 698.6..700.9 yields 1.14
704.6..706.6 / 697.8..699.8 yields 1.07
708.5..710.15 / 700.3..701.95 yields 1.07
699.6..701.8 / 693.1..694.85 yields 0.94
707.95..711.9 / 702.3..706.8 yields 1.06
